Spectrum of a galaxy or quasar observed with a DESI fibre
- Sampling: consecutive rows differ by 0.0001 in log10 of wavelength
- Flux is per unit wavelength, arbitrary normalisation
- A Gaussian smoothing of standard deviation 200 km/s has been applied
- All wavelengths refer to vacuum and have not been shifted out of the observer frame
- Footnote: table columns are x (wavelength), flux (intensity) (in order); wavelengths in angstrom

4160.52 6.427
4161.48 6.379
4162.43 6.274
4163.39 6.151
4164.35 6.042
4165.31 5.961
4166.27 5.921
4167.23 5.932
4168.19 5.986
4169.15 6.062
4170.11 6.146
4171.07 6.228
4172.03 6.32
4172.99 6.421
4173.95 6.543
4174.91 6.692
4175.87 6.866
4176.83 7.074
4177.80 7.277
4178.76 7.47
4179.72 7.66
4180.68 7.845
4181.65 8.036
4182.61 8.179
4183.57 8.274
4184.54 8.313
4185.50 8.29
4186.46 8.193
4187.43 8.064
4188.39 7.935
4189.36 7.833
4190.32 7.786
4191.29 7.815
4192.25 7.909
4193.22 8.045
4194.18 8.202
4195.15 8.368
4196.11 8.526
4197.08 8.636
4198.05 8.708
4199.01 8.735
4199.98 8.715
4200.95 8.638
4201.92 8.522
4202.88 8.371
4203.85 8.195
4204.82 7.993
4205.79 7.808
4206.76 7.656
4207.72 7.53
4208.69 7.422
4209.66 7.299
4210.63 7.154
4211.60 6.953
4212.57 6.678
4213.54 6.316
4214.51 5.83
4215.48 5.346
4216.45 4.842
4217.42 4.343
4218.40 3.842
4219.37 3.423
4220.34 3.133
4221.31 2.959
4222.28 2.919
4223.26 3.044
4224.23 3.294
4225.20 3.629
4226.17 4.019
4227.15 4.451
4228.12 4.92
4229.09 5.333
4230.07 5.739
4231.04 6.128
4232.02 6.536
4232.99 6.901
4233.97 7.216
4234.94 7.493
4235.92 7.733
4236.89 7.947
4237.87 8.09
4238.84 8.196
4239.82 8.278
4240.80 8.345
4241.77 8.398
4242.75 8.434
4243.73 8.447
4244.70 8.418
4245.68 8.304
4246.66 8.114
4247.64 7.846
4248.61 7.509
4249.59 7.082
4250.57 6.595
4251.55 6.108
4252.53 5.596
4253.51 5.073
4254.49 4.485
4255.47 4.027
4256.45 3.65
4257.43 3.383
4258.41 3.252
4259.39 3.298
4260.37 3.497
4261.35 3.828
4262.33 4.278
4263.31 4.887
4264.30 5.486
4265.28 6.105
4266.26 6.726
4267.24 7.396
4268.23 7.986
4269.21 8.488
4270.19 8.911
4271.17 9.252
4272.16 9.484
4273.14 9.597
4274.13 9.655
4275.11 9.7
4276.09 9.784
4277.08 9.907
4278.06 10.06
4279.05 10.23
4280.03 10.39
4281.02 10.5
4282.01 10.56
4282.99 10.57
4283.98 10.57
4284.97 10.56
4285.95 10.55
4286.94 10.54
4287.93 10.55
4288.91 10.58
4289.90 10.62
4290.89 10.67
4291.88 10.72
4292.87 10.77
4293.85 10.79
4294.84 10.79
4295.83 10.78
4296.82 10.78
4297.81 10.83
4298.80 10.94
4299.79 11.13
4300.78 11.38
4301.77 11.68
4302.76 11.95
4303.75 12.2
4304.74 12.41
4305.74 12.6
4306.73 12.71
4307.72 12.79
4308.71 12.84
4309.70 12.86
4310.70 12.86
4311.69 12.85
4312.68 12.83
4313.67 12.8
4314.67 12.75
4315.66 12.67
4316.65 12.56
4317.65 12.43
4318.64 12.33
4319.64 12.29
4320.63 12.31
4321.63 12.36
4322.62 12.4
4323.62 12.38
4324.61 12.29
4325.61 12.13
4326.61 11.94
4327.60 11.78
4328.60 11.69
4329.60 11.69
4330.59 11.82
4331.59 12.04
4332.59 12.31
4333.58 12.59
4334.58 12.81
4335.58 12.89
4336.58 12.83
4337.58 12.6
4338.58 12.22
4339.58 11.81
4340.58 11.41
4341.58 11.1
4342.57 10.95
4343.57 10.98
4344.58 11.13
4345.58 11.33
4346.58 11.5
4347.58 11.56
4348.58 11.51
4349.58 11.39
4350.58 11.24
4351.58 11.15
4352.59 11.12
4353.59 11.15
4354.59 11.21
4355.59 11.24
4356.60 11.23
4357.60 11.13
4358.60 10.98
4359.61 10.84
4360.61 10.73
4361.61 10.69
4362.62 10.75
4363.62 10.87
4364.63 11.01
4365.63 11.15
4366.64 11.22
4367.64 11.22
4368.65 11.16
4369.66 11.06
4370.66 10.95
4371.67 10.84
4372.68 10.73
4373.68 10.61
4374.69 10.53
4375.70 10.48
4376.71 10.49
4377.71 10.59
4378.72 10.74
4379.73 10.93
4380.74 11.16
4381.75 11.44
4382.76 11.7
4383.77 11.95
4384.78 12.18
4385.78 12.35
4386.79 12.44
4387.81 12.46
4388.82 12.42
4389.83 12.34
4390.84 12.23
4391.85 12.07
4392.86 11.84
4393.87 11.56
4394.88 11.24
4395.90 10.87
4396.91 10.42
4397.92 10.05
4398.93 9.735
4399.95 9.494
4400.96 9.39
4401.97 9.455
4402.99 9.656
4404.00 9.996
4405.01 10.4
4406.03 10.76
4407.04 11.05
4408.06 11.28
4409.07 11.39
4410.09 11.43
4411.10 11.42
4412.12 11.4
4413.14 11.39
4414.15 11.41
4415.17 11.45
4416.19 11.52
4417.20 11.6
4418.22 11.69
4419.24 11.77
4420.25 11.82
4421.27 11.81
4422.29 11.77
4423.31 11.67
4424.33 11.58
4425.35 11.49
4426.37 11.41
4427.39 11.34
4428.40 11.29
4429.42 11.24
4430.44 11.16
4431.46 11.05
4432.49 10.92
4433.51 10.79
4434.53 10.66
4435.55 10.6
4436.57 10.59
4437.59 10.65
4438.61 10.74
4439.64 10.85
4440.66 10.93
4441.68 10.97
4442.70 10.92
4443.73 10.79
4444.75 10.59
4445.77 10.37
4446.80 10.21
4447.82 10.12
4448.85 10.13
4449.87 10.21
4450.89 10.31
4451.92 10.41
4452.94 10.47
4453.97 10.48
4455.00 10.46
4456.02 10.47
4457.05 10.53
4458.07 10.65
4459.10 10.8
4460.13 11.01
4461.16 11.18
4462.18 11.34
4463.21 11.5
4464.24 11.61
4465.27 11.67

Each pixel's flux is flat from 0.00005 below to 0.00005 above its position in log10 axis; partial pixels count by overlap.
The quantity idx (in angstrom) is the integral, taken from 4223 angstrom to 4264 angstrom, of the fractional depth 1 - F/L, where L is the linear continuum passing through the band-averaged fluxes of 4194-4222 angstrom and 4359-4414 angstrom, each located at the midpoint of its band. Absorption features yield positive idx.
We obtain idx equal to 8.86 angstrom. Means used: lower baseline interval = 6.85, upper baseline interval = 11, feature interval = 6.01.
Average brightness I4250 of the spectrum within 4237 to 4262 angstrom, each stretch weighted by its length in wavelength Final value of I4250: 6.34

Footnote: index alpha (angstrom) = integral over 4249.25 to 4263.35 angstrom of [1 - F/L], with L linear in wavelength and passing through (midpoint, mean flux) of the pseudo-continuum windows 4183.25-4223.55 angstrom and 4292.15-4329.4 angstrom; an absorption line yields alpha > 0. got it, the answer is 7.29 angstrom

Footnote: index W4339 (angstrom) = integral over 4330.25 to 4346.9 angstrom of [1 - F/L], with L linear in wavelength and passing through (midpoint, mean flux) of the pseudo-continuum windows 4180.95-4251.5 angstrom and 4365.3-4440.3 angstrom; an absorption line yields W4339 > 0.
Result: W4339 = -3.8 angstrom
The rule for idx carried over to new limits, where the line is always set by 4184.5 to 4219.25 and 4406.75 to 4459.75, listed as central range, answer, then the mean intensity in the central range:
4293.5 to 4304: -2.6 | 11.2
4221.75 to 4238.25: 4.9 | 5.59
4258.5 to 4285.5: 1.3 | 8.15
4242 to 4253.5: 1.1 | 7.41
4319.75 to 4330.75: -3.2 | 12.1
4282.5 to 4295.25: -2.7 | 10.6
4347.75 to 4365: -2.2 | 11.1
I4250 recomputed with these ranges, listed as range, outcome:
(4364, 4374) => 11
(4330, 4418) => 11.3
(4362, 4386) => 11.1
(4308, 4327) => 12.5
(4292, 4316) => 11.9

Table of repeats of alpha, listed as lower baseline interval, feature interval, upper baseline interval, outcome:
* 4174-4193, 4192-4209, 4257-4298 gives -0.67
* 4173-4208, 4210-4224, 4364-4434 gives 5.99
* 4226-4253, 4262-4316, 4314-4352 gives -3.62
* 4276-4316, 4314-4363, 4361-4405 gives -2.53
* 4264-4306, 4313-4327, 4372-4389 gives -2.44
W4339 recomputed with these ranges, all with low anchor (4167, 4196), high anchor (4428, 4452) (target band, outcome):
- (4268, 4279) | -1.1 angstrom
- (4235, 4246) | -0.1 angstrom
